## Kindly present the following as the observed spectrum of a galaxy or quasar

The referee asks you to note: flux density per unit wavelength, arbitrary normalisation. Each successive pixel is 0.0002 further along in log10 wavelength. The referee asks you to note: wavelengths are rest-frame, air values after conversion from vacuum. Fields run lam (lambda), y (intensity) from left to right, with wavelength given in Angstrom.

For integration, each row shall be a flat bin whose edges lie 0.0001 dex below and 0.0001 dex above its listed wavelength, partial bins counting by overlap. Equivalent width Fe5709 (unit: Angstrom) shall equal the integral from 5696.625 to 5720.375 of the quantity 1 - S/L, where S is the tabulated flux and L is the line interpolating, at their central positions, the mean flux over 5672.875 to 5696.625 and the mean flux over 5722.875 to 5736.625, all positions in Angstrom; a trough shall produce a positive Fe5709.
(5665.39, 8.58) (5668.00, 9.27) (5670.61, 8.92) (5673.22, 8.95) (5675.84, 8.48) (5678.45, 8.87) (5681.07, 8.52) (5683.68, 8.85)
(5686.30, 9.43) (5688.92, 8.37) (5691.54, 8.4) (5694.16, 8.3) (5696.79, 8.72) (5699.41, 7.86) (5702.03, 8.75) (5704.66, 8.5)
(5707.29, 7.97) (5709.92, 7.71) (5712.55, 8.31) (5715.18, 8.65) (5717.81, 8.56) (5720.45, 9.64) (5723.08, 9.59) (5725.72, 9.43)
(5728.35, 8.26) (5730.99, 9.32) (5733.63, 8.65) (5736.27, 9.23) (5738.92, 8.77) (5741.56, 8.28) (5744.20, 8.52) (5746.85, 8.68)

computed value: 1.3 Angstrom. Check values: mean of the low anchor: 8.67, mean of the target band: 8.39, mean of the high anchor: 9.03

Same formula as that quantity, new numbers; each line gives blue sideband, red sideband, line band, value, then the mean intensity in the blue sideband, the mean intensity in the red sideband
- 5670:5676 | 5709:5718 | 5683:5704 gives 0.0 Angstrom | 8.82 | 8.31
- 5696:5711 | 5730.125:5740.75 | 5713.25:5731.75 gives -0.8 Angstrom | 8.25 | 8.94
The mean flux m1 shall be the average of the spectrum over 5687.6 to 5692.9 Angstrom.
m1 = 8.39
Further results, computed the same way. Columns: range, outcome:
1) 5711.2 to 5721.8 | 8.79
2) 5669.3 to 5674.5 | 8.94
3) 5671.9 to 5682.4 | 8.71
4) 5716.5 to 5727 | 9.3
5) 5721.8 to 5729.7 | 9.09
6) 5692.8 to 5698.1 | 8.5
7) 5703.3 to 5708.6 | 8.23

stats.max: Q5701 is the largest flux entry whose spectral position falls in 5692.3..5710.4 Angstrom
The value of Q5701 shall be 8.75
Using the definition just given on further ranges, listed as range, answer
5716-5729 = 9.64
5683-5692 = 9.43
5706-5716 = 8.65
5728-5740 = 9.32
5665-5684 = 9.27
